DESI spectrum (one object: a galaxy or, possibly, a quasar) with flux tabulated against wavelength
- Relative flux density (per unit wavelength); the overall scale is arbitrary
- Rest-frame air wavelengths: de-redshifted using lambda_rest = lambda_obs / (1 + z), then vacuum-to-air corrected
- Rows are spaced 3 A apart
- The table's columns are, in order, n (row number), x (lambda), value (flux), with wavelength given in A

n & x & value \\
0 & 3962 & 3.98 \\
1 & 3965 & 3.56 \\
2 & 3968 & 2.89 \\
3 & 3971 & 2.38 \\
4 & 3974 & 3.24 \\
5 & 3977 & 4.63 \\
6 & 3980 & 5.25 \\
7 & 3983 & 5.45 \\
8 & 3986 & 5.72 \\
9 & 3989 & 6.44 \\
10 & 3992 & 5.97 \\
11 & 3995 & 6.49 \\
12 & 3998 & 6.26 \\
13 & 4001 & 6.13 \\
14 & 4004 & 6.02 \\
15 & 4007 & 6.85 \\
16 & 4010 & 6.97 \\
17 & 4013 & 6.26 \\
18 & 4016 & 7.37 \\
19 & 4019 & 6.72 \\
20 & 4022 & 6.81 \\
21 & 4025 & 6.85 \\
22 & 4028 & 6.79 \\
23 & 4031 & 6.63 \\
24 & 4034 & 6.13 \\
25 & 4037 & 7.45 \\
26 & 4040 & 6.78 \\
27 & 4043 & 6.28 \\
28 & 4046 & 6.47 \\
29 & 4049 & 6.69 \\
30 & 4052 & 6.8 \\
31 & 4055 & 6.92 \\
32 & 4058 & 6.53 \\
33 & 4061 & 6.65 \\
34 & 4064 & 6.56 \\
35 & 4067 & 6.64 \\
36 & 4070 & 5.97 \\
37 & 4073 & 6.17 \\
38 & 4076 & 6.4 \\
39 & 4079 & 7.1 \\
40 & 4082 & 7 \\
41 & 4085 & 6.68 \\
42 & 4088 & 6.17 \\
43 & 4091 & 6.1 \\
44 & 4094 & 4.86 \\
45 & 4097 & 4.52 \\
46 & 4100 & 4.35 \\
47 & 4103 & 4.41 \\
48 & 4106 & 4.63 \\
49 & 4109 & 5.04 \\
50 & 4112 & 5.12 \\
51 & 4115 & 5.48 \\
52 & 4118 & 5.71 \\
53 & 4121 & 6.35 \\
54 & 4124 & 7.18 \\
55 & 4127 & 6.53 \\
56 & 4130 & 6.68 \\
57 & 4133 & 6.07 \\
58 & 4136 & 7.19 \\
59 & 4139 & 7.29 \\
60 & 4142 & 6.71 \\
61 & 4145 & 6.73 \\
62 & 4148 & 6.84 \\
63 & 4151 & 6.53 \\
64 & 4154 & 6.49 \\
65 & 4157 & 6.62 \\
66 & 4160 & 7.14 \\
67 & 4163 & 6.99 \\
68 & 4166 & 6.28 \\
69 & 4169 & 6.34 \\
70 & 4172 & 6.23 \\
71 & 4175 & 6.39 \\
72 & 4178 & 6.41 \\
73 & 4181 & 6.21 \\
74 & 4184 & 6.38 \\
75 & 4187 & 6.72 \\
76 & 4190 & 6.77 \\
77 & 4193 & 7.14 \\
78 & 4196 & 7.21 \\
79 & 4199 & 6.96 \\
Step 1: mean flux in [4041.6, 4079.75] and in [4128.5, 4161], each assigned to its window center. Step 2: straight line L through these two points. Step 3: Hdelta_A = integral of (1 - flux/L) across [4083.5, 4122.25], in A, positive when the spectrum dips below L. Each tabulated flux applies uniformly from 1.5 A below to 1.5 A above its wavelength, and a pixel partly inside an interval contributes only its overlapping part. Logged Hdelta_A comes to 7.6 A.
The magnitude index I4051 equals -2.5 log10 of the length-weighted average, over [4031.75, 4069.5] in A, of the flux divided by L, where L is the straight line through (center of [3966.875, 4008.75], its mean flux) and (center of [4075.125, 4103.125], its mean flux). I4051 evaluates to -0.18 mag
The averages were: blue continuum 5.3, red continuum 5.81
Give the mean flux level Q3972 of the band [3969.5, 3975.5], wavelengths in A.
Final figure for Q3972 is 2.81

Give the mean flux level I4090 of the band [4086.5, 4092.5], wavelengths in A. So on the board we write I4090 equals 6.13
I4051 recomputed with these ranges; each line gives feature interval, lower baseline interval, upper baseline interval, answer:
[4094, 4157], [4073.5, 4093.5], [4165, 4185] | 0.073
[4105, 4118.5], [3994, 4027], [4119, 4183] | 0.266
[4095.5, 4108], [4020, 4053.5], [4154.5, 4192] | 0.420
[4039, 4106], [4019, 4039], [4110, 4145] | 0.079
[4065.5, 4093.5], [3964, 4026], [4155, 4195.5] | -0.056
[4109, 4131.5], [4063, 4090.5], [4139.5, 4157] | 0.093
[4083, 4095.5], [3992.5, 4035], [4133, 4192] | 0.106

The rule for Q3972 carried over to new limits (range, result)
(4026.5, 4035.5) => 6.52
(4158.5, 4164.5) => 7.07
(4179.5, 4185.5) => 6.29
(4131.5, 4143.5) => 6.82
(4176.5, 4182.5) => 6.31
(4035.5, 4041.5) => 7.11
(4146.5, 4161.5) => 6.72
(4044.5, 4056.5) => 6.72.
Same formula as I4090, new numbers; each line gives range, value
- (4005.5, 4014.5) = 6.69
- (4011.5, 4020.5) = 6.78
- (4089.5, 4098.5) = 5.16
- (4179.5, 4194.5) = 6.64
